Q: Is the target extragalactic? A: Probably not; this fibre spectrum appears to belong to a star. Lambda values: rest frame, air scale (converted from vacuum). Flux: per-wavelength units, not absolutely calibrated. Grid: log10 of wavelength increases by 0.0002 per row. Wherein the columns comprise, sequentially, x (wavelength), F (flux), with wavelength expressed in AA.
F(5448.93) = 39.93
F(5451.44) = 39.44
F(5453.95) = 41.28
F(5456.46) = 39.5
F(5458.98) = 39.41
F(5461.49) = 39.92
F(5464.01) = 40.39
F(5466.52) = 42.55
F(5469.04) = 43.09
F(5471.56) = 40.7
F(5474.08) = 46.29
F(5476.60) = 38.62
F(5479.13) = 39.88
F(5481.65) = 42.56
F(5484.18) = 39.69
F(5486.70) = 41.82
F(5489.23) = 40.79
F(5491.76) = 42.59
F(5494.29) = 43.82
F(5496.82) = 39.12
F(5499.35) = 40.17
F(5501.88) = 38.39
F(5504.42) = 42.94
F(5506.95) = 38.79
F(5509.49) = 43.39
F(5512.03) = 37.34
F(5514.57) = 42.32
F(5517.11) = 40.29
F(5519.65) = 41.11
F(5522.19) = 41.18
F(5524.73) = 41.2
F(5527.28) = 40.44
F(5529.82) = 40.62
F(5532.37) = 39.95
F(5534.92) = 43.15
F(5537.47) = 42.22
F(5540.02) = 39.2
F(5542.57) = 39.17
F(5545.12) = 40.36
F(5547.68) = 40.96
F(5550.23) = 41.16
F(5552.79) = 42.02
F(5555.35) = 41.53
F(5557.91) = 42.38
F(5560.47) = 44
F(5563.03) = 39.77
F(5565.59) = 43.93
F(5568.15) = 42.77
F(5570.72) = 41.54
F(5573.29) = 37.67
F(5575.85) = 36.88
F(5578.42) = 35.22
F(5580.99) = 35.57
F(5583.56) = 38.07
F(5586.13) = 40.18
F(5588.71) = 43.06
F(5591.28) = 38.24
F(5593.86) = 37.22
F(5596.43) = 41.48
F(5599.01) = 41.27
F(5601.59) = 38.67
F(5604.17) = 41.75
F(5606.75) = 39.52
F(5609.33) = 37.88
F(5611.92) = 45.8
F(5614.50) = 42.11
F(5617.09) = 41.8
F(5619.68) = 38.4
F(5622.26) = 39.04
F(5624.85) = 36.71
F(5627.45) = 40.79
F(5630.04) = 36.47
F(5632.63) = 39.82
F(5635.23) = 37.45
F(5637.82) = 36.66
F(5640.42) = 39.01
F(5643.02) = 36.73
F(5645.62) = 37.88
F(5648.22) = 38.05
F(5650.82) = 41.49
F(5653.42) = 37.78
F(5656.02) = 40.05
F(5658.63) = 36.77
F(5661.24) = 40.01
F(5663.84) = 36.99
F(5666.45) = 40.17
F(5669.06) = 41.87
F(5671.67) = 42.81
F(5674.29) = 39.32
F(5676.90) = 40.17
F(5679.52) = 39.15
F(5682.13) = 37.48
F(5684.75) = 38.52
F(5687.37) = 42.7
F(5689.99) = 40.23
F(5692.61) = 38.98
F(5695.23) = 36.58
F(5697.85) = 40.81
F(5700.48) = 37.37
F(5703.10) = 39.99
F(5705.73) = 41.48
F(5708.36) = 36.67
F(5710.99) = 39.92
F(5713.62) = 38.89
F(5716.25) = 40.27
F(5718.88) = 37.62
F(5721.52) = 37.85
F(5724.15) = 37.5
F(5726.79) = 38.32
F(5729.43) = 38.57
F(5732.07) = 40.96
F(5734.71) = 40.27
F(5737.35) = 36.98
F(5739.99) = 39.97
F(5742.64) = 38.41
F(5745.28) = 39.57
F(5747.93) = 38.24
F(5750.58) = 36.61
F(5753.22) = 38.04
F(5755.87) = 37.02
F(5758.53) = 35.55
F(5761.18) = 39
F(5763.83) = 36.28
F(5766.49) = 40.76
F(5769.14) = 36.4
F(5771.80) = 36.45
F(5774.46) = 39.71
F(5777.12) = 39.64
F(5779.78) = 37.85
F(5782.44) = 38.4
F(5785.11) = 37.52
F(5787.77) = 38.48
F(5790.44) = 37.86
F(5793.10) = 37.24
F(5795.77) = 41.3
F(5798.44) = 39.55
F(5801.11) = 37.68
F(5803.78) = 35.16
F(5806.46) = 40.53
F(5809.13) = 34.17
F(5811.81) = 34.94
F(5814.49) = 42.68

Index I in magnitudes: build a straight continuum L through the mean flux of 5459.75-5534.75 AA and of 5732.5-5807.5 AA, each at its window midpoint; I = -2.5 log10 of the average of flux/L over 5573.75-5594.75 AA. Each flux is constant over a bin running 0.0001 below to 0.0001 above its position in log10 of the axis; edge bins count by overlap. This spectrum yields 0.058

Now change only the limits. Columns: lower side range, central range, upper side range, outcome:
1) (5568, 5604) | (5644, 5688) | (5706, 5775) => -0.02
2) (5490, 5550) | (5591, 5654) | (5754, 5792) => 0.01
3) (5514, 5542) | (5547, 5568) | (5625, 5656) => -0.05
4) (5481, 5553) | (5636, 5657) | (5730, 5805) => 0.03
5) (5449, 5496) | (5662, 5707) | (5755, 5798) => -0.02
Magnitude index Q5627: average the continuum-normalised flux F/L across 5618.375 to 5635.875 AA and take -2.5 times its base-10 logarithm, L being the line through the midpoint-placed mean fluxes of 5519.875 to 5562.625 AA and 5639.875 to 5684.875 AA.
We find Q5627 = 0.037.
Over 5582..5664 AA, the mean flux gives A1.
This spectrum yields 39.3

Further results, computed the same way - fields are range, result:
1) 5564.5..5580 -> 39.5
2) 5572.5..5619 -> 39.6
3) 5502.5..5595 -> 40.4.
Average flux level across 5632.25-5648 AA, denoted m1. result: 37.8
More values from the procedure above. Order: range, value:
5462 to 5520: 41.1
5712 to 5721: 38.9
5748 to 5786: 37.8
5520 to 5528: 41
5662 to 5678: 40.2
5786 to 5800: 38.8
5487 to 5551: 40.8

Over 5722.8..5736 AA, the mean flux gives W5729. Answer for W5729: 39.1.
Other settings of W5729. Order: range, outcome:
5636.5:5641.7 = 37.8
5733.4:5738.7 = 38.7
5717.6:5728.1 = 37.8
